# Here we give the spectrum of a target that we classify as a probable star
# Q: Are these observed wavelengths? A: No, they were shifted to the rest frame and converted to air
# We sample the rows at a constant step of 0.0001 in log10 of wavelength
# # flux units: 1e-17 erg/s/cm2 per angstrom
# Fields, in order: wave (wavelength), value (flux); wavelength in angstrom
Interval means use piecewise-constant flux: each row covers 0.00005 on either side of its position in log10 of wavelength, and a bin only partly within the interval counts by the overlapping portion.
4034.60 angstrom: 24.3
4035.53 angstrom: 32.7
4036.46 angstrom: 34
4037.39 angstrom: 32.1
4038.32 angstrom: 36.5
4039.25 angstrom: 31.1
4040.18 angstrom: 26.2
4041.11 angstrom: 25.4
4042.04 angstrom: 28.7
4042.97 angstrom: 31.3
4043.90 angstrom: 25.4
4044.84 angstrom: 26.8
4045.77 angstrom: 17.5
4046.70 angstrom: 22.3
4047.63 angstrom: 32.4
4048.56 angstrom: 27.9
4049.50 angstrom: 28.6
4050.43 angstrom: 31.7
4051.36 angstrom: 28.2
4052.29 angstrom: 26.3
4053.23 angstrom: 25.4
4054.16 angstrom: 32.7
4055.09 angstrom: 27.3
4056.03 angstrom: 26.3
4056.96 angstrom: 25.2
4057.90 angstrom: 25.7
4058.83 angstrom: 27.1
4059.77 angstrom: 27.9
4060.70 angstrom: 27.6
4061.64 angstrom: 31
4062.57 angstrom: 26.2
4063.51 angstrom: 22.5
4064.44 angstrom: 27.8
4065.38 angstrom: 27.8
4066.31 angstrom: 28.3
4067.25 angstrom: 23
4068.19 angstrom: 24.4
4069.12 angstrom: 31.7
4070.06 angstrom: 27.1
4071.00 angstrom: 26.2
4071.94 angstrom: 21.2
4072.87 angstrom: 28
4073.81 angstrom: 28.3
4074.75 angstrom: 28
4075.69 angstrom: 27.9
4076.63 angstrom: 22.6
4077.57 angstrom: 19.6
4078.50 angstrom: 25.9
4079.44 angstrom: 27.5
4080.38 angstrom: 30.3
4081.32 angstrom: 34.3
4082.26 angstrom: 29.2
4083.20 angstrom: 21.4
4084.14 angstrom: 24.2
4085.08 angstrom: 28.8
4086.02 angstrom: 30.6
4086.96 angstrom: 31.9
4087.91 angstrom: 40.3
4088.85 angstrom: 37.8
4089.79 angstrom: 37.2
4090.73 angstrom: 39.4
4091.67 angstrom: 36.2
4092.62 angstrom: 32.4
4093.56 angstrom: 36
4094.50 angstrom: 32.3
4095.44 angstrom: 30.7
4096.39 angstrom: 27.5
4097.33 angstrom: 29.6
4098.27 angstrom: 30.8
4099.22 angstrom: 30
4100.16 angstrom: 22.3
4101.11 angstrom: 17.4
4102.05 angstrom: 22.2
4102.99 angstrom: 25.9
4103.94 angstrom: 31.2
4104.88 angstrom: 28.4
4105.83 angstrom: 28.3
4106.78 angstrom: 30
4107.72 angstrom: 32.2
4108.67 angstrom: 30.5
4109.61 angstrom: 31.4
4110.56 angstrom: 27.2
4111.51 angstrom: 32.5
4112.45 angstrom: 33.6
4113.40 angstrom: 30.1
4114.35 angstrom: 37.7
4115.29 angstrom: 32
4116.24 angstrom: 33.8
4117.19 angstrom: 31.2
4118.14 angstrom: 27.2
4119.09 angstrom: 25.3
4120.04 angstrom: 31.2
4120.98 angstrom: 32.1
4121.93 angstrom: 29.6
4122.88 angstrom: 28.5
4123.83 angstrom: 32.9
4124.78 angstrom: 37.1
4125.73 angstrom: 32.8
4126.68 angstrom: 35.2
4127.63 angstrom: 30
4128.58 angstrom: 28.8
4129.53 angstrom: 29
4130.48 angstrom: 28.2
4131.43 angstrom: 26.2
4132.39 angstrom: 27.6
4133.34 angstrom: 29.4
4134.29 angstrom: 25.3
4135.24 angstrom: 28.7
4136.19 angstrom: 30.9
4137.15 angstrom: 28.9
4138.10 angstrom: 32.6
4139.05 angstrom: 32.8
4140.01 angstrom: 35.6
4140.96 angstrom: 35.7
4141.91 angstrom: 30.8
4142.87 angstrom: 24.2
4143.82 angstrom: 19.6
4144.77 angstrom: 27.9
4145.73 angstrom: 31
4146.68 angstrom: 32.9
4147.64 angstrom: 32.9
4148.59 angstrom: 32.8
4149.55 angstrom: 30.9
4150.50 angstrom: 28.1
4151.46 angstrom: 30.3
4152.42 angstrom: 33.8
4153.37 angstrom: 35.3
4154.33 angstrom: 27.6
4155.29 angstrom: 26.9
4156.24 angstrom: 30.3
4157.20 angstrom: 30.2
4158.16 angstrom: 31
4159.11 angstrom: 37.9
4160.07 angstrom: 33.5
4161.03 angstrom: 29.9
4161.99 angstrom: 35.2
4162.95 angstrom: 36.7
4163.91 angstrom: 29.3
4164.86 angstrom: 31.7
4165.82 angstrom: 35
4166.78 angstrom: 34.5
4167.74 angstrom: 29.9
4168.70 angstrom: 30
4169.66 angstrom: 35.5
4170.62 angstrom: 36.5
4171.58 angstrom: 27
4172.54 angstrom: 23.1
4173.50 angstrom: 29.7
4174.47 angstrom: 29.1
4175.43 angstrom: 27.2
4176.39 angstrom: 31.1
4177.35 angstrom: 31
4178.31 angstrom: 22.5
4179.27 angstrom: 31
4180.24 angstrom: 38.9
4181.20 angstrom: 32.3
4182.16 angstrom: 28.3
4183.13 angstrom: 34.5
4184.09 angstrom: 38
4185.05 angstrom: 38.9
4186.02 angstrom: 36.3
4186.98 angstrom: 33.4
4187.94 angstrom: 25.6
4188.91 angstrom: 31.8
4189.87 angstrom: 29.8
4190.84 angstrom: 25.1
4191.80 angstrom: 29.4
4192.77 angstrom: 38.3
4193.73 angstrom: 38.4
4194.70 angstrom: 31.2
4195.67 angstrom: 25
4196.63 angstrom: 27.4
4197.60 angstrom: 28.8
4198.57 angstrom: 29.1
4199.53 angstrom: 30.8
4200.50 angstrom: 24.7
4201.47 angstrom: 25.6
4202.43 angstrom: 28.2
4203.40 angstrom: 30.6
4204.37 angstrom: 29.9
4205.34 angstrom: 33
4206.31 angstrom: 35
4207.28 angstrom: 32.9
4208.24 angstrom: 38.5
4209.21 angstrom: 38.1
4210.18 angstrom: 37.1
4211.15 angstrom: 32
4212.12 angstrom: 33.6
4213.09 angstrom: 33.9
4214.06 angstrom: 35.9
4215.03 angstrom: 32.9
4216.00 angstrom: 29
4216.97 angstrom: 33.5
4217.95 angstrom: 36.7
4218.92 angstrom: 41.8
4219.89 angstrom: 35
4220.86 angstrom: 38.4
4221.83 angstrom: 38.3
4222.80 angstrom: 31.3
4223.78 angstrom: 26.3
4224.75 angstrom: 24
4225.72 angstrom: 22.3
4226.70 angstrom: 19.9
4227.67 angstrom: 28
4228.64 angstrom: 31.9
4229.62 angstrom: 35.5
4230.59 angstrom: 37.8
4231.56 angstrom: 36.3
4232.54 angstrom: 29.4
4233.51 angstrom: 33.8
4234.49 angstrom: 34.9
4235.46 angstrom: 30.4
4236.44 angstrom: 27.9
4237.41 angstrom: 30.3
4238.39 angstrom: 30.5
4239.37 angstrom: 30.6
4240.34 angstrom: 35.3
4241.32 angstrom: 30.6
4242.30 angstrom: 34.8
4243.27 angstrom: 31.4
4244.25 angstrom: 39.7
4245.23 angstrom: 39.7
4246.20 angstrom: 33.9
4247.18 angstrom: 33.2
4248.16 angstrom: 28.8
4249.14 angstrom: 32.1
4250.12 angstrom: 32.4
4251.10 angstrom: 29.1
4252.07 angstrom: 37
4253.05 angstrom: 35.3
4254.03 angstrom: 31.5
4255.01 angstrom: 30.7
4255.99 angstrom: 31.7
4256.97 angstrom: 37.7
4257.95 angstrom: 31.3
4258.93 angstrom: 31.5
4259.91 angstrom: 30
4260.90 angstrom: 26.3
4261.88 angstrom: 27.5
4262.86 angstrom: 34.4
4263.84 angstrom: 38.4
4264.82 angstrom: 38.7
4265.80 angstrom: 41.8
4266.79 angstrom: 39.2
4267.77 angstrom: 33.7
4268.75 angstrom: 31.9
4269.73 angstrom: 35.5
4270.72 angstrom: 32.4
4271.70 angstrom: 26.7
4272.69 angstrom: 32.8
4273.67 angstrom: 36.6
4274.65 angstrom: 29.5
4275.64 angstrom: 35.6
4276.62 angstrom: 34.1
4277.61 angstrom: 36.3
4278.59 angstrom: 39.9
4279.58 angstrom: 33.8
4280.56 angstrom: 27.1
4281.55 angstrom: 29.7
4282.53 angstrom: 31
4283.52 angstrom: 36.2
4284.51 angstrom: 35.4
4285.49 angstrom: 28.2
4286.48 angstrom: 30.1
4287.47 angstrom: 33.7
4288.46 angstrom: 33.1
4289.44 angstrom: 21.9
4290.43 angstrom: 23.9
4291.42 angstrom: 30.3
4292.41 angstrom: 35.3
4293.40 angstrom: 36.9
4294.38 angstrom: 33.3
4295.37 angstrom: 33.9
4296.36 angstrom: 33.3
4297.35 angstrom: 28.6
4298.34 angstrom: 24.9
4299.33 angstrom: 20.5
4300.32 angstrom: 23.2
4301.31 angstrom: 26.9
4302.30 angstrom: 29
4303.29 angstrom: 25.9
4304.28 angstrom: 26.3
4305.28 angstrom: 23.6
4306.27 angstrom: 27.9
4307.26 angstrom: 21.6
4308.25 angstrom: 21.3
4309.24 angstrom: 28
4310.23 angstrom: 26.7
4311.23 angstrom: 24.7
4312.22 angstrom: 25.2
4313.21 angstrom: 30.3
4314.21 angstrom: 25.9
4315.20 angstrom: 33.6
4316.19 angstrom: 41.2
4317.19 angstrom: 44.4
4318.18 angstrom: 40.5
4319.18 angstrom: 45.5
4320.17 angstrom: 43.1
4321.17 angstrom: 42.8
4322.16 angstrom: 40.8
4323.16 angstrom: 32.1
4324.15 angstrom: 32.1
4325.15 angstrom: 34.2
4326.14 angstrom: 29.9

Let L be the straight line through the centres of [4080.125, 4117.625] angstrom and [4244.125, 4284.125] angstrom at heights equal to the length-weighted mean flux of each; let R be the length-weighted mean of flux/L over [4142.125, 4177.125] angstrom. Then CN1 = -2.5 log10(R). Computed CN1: 0.03 mag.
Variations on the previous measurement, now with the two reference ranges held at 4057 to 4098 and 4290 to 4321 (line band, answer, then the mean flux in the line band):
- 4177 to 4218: -0.08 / 32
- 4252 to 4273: -0.11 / 33.4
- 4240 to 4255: -0.12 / 33.5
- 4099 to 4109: 0.08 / 27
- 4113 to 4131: -0.07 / 31.2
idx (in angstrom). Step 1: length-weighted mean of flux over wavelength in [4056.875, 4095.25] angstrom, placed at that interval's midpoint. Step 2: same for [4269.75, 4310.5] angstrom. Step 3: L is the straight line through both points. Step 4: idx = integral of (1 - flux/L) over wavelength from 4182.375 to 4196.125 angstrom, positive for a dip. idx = -1.4 angstrom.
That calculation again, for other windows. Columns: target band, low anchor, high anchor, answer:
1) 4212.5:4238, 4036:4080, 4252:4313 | -1.8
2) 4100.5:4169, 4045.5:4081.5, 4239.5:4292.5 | -3.5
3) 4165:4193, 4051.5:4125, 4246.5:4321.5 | -1.0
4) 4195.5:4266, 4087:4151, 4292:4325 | -3.1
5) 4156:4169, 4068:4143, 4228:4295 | -0.7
